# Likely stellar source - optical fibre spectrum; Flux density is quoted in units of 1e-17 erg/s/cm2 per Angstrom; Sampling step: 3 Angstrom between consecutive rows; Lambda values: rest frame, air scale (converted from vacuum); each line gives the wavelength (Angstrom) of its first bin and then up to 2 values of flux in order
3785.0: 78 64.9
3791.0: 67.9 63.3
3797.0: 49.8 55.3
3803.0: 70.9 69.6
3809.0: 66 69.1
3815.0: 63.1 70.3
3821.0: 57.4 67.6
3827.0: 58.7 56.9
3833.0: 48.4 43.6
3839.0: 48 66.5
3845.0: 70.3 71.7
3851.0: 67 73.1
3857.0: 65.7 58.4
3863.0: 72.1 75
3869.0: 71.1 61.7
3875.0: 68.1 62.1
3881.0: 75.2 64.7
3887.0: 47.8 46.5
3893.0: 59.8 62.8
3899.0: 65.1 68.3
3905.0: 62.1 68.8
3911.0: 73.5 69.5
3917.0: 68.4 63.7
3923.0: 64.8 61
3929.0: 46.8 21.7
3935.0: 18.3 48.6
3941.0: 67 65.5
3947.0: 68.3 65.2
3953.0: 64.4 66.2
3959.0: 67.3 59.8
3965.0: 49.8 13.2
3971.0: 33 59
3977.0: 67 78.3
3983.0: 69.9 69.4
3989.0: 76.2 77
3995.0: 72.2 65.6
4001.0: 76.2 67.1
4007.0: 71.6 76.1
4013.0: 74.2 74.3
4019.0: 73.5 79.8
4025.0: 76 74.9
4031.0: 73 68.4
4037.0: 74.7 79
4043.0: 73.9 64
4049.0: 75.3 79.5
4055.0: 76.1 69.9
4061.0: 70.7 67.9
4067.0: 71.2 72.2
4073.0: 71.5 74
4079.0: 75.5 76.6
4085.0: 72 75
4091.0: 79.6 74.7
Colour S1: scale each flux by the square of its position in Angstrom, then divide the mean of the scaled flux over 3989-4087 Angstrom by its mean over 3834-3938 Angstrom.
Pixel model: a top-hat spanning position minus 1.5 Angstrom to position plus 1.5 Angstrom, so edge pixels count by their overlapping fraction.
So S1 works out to 1.30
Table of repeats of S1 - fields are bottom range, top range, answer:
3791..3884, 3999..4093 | 1.28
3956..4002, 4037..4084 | 1.22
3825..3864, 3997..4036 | 1.30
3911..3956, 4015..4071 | 1.35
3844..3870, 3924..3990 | 0.85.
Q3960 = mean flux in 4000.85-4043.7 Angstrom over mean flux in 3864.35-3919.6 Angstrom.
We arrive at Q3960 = 1.14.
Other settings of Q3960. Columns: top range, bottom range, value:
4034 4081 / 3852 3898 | 1.13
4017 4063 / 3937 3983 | 1.26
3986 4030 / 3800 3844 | 1.21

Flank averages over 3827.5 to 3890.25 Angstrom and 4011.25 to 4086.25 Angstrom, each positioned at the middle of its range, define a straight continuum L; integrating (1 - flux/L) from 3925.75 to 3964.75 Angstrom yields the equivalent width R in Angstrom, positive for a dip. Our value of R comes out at 7.3 Angstrom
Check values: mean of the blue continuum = 62.8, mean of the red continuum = 73.5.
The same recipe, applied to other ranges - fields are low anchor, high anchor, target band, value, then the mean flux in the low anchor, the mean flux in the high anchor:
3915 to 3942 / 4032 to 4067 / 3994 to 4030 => -4.09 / 51.2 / 72.6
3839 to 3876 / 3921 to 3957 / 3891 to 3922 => -3.14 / 67.6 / 54.8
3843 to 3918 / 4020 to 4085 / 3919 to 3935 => 4.67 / 65.9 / 73.5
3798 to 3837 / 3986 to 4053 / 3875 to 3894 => 1.56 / 61.4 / 73.6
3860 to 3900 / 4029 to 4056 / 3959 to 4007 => 5.14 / 63.8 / 73.7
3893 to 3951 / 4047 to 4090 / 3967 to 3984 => 2.78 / 59.4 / 73.3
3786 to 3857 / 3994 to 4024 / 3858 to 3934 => 5.32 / 62.8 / 73.1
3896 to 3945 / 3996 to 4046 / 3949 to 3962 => -0.31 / 58.4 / 73.3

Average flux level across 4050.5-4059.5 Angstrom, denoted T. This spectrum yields 75.2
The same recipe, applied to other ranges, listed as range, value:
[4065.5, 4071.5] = 71.7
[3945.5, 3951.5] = 66.8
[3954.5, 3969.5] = 51.3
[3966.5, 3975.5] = 35.1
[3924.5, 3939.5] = 39.3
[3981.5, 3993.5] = 73.1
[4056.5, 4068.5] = 69.9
